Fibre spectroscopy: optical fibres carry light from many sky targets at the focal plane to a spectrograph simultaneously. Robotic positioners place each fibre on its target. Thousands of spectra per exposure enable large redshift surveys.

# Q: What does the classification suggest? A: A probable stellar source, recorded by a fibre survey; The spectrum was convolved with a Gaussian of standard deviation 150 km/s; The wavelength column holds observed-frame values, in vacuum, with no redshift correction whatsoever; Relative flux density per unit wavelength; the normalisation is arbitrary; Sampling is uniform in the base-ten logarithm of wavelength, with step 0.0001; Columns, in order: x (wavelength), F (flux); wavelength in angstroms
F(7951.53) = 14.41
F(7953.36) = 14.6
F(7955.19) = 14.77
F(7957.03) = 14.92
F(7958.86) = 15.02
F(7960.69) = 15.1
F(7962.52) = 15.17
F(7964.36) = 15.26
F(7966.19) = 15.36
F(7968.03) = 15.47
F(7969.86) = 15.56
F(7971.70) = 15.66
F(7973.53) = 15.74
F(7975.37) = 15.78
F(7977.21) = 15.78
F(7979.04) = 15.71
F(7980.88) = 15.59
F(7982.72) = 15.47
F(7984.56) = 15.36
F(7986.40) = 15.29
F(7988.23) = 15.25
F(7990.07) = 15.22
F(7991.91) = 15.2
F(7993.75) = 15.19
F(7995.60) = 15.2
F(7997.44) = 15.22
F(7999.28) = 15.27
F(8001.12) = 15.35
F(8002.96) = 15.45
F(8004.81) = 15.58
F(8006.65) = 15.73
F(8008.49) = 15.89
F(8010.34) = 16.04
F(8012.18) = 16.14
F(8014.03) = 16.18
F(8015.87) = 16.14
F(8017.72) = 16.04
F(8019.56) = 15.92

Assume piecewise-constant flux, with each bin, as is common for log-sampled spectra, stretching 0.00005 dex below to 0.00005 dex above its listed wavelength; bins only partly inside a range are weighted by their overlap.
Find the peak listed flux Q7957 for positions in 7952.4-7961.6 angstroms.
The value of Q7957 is 15.1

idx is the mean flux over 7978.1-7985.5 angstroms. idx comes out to 15.5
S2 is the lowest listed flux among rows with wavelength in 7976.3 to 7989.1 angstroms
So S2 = 15.25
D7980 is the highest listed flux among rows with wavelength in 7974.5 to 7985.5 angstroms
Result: 15.78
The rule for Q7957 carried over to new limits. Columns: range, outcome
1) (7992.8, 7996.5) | 15.2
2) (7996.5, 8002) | 15.35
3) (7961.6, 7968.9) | 15.47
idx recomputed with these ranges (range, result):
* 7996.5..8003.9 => 15.3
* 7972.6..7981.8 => 15.7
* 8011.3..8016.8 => 16.1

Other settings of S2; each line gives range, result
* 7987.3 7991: 15.22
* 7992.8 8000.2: 15.19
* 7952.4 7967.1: 14.6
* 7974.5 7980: 15.71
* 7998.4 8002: 15.27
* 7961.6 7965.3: 15.17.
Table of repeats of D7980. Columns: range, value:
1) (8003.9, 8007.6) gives 15.73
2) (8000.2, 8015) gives 16.18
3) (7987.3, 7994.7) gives 15.25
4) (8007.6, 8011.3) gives 16.04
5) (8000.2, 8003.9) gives 15.45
